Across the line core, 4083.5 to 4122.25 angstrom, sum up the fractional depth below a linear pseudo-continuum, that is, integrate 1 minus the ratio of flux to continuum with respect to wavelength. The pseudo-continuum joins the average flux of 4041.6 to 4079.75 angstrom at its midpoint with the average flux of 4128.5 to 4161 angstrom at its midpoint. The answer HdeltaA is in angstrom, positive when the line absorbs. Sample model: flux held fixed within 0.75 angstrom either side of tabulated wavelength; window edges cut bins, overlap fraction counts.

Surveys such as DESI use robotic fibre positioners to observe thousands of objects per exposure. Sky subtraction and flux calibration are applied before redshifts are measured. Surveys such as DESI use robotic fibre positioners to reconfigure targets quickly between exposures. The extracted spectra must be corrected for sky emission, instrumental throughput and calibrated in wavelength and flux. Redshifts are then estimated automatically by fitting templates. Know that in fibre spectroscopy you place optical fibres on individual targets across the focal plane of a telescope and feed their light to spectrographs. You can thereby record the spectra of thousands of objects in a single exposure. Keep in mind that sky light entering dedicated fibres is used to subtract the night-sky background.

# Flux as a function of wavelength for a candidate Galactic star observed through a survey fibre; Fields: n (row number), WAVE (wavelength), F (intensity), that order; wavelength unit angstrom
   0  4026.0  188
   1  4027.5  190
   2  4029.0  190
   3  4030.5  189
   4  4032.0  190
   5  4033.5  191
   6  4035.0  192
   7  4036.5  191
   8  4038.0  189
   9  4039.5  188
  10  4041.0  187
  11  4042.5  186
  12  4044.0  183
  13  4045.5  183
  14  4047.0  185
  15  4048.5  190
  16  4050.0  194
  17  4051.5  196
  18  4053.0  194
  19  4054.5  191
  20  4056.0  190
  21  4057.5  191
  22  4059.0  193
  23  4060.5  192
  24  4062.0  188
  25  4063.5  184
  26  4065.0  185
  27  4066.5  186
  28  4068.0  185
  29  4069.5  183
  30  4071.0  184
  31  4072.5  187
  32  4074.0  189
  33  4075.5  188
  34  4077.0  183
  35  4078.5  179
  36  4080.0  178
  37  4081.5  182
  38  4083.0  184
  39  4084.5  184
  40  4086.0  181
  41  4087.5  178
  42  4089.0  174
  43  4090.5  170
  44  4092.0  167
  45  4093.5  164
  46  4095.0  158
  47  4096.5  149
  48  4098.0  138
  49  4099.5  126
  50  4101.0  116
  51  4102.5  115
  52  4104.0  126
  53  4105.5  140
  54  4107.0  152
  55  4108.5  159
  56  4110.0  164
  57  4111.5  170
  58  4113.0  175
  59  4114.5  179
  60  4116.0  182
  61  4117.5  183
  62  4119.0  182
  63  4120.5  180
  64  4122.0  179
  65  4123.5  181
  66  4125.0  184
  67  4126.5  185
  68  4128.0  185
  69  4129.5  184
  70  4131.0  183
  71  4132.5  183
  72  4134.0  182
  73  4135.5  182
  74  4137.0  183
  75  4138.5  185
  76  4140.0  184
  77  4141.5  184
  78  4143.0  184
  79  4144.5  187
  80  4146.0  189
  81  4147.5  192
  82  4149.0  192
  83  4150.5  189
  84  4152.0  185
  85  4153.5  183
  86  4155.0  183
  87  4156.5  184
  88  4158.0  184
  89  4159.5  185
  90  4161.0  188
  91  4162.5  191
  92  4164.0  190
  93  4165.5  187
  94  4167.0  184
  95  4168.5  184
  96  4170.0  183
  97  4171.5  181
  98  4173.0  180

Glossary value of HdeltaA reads 5.2 angstrom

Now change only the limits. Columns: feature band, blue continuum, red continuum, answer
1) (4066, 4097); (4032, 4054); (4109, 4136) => 1.2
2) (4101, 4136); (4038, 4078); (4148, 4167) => 3.2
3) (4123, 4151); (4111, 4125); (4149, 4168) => -0.4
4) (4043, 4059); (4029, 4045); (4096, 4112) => -1.0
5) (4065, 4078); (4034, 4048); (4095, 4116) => -1.3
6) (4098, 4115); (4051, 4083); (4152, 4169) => 3.6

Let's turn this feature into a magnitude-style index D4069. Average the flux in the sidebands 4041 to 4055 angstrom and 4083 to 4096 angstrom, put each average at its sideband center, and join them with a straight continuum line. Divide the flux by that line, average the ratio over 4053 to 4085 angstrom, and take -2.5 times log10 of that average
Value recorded -0.03 mag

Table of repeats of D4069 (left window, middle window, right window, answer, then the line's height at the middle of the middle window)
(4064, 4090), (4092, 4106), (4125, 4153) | 0.31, 184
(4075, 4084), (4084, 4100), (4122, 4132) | 0.12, 183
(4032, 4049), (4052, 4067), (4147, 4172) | -0.01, 188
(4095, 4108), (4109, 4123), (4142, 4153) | -0.17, 152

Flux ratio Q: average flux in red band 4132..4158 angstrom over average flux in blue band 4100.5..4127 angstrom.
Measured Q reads 1.13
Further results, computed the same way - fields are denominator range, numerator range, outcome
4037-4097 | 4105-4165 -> 0.99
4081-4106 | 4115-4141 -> 1.17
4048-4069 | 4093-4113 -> 0.77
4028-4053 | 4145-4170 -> 0.99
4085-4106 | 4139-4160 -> 1.23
